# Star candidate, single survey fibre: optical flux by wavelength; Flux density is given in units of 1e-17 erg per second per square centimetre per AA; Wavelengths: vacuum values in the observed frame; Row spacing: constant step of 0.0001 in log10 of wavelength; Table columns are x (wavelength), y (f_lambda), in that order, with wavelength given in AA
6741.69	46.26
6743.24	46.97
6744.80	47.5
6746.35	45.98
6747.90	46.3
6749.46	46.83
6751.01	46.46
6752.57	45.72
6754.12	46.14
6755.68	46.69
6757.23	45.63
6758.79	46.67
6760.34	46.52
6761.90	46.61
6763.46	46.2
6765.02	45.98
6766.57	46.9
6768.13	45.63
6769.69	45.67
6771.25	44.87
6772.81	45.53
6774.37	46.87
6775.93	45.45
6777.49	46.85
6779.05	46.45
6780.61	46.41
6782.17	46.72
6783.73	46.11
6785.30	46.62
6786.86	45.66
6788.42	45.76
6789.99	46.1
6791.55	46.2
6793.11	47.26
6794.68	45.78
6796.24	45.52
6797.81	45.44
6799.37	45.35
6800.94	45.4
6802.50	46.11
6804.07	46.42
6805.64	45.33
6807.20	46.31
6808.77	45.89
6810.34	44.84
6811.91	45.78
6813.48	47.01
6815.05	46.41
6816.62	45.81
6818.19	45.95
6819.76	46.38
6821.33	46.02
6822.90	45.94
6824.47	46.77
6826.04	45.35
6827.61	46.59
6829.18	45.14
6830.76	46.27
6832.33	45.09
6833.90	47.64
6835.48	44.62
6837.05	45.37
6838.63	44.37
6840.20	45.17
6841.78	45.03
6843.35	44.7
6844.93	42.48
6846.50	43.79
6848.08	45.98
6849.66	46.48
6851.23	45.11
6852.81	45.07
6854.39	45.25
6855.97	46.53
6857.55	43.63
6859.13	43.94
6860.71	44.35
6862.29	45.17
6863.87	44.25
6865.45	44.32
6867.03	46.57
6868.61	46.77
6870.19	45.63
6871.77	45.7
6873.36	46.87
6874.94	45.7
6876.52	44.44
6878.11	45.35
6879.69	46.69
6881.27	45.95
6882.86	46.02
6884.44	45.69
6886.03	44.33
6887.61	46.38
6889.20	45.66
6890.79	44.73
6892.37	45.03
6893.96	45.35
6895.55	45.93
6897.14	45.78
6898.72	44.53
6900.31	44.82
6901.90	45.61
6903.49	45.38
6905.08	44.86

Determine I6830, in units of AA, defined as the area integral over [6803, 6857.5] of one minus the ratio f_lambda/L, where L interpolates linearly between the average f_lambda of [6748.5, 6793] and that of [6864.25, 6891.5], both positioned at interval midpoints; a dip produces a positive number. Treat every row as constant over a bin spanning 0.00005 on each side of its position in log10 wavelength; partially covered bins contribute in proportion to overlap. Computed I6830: 0.4 AA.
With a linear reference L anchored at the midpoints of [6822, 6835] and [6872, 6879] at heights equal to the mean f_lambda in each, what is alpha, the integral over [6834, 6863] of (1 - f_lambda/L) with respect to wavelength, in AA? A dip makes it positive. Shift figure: 0.6 AA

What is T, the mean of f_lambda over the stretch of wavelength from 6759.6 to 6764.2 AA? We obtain 46.4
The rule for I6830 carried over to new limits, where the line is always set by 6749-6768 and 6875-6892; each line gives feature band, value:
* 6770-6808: 0.11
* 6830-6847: 0.32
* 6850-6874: 0.20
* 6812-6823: -0.06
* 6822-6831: -0.02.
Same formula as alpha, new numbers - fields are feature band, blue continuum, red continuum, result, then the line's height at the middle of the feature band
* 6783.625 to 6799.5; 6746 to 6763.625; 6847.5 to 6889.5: 0.0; 46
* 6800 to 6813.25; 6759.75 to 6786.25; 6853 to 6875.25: 0.0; 45.9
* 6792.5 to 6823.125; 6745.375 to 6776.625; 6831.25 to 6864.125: -0.3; 45.5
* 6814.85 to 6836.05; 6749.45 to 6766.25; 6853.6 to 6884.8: -0.1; 45.8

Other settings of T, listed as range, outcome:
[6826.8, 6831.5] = 46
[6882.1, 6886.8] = 45.4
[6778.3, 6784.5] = 46.5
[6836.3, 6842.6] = 45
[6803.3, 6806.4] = 45.8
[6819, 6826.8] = 46.1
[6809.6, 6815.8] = 46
